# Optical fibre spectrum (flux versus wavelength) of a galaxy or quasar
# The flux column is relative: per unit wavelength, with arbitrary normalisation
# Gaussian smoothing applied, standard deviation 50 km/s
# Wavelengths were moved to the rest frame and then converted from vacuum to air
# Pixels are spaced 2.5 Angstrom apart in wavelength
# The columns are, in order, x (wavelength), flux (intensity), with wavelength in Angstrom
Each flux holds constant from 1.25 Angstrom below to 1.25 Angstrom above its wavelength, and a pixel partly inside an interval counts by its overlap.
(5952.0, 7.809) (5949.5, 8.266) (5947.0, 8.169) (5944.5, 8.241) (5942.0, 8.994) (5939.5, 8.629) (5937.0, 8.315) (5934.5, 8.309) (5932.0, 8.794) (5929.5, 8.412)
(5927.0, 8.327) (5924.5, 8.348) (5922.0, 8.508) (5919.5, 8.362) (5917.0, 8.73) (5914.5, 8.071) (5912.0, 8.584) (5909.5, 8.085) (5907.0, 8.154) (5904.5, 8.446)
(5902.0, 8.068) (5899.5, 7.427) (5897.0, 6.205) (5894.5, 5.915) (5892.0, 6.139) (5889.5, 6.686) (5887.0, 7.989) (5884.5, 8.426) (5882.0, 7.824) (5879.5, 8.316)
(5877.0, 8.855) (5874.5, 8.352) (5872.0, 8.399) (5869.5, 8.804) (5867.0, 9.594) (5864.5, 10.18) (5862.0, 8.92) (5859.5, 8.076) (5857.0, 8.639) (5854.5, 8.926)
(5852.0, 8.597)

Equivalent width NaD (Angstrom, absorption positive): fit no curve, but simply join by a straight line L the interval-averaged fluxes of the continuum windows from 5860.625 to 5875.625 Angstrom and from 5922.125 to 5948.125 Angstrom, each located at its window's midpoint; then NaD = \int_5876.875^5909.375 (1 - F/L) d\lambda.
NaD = 4.7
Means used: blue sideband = 9.04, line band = 7.55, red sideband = 8.46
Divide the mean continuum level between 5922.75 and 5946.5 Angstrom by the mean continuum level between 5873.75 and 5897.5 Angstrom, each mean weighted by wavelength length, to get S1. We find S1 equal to 1.1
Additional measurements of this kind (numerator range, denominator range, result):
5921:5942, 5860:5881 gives 0.96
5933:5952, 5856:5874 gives 0.94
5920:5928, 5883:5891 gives 1.10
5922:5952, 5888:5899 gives 1.32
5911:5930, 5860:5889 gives 0.98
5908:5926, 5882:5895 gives 1.17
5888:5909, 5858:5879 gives 0.81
